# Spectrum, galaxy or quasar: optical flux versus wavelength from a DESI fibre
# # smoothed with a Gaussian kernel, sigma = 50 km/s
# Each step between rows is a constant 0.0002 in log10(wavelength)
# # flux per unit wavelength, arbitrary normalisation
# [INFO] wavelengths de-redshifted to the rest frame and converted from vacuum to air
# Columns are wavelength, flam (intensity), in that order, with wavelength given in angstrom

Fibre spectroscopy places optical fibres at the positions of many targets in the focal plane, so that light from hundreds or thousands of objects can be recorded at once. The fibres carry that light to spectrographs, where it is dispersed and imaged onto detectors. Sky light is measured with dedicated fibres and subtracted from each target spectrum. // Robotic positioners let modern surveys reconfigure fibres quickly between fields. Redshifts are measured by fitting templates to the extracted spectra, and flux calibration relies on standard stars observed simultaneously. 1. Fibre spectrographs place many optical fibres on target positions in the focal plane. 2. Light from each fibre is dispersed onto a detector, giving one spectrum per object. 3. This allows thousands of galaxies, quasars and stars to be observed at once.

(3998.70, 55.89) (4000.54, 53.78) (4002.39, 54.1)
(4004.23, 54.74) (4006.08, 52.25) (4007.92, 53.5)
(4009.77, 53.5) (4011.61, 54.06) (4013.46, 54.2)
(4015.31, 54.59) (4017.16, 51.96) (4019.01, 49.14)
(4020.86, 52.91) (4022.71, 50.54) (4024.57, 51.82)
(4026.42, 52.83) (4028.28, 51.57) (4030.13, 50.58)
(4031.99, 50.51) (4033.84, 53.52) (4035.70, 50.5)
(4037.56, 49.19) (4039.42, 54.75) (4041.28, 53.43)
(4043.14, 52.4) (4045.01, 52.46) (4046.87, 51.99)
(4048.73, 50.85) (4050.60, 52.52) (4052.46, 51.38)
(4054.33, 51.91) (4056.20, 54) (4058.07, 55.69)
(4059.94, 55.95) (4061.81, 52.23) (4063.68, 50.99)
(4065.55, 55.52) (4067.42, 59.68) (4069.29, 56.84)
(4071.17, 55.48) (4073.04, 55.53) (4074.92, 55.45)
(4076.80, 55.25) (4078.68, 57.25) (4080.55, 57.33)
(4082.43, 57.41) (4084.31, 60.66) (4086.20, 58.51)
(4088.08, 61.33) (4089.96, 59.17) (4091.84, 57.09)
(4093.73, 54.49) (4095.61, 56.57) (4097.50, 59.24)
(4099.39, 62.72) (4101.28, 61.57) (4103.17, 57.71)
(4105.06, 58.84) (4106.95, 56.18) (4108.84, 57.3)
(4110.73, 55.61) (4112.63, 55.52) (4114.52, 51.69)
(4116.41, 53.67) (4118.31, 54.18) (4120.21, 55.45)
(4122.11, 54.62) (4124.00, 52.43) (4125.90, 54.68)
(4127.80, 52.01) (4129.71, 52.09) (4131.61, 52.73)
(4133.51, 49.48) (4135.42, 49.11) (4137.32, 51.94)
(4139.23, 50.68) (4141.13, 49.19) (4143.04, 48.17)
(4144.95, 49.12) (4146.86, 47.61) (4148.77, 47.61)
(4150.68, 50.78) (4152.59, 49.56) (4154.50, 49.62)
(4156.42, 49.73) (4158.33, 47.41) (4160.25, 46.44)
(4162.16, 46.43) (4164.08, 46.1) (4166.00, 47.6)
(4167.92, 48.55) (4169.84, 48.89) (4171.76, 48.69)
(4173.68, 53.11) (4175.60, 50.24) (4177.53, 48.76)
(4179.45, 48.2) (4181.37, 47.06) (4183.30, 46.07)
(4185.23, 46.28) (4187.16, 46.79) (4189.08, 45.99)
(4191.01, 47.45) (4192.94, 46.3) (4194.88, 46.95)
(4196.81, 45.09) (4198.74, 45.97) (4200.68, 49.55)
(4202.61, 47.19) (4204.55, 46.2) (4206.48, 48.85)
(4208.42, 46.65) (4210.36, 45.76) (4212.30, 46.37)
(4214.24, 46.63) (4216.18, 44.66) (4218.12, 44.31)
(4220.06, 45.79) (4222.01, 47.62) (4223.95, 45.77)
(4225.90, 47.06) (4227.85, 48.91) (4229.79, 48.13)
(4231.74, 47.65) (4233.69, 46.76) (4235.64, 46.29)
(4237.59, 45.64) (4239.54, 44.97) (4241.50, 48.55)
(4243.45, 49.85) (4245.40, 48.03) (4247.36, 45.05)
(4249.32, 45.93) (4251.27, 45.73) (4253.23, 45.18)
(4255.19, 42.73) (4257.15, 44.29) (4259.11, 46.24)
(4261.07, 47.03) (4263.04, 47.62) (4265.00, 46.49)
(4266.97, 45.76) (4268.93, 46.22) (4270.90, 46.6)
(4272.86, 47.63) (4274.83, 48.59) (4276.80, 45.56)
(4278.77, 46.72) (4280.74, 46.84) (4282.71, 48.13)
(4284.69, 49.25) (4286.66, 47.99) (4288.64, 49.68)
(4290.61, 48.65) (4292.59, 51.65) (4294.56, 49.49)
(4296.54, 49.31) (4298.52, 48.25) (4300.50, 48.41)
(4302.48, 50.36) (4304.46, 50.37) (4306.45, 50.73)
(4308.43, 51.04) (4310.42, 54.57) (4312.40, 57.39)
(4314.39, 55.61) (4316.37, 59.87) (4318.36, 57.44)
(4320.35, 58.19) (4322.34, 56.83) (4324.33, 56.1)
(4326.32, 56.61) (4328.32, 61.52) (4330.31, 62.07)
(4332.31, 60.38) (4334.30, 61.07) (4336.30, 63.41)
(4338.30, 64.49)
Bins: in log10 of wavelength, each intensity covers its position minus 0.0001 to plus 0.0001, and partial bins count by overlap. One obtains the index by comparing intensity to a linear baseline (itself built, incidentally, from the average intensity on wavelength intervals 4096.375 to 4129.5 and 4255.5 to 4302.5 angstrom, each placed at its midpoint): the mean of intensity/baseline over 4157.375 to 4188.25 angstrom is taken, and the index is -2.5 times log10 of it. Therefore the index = 0.11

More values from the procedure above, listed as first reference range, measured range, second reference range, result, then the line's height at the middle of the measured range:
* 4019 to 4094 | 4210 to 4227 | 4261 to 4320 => 0.117 mag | 51.2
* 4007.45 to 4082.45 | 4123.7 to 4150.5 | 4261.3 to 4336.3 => 0.052 mag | 52.9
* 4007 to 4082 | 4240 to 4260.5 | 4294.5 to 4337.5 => 0.192 mag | 55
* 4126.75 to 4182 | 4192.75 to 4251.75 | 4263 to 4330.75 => 0.078 mag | 50.2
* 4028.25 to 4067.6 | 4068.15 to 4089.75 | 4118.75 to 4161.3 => -0.109 mag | 52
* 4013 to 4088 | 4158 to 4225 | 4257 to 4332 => 0.112 mag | 52.3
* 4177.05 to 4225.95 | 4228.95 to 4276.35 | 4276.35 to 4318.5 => 0.052 mag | 48.8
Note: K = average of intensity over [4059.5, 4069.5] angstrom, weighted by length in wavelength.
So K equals 55.1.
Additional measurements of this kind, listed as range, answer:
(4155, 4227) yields 47.2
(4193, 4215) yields 46.8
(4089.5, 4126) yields 56.4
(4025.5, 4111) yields 55.3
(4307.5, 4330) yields 57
